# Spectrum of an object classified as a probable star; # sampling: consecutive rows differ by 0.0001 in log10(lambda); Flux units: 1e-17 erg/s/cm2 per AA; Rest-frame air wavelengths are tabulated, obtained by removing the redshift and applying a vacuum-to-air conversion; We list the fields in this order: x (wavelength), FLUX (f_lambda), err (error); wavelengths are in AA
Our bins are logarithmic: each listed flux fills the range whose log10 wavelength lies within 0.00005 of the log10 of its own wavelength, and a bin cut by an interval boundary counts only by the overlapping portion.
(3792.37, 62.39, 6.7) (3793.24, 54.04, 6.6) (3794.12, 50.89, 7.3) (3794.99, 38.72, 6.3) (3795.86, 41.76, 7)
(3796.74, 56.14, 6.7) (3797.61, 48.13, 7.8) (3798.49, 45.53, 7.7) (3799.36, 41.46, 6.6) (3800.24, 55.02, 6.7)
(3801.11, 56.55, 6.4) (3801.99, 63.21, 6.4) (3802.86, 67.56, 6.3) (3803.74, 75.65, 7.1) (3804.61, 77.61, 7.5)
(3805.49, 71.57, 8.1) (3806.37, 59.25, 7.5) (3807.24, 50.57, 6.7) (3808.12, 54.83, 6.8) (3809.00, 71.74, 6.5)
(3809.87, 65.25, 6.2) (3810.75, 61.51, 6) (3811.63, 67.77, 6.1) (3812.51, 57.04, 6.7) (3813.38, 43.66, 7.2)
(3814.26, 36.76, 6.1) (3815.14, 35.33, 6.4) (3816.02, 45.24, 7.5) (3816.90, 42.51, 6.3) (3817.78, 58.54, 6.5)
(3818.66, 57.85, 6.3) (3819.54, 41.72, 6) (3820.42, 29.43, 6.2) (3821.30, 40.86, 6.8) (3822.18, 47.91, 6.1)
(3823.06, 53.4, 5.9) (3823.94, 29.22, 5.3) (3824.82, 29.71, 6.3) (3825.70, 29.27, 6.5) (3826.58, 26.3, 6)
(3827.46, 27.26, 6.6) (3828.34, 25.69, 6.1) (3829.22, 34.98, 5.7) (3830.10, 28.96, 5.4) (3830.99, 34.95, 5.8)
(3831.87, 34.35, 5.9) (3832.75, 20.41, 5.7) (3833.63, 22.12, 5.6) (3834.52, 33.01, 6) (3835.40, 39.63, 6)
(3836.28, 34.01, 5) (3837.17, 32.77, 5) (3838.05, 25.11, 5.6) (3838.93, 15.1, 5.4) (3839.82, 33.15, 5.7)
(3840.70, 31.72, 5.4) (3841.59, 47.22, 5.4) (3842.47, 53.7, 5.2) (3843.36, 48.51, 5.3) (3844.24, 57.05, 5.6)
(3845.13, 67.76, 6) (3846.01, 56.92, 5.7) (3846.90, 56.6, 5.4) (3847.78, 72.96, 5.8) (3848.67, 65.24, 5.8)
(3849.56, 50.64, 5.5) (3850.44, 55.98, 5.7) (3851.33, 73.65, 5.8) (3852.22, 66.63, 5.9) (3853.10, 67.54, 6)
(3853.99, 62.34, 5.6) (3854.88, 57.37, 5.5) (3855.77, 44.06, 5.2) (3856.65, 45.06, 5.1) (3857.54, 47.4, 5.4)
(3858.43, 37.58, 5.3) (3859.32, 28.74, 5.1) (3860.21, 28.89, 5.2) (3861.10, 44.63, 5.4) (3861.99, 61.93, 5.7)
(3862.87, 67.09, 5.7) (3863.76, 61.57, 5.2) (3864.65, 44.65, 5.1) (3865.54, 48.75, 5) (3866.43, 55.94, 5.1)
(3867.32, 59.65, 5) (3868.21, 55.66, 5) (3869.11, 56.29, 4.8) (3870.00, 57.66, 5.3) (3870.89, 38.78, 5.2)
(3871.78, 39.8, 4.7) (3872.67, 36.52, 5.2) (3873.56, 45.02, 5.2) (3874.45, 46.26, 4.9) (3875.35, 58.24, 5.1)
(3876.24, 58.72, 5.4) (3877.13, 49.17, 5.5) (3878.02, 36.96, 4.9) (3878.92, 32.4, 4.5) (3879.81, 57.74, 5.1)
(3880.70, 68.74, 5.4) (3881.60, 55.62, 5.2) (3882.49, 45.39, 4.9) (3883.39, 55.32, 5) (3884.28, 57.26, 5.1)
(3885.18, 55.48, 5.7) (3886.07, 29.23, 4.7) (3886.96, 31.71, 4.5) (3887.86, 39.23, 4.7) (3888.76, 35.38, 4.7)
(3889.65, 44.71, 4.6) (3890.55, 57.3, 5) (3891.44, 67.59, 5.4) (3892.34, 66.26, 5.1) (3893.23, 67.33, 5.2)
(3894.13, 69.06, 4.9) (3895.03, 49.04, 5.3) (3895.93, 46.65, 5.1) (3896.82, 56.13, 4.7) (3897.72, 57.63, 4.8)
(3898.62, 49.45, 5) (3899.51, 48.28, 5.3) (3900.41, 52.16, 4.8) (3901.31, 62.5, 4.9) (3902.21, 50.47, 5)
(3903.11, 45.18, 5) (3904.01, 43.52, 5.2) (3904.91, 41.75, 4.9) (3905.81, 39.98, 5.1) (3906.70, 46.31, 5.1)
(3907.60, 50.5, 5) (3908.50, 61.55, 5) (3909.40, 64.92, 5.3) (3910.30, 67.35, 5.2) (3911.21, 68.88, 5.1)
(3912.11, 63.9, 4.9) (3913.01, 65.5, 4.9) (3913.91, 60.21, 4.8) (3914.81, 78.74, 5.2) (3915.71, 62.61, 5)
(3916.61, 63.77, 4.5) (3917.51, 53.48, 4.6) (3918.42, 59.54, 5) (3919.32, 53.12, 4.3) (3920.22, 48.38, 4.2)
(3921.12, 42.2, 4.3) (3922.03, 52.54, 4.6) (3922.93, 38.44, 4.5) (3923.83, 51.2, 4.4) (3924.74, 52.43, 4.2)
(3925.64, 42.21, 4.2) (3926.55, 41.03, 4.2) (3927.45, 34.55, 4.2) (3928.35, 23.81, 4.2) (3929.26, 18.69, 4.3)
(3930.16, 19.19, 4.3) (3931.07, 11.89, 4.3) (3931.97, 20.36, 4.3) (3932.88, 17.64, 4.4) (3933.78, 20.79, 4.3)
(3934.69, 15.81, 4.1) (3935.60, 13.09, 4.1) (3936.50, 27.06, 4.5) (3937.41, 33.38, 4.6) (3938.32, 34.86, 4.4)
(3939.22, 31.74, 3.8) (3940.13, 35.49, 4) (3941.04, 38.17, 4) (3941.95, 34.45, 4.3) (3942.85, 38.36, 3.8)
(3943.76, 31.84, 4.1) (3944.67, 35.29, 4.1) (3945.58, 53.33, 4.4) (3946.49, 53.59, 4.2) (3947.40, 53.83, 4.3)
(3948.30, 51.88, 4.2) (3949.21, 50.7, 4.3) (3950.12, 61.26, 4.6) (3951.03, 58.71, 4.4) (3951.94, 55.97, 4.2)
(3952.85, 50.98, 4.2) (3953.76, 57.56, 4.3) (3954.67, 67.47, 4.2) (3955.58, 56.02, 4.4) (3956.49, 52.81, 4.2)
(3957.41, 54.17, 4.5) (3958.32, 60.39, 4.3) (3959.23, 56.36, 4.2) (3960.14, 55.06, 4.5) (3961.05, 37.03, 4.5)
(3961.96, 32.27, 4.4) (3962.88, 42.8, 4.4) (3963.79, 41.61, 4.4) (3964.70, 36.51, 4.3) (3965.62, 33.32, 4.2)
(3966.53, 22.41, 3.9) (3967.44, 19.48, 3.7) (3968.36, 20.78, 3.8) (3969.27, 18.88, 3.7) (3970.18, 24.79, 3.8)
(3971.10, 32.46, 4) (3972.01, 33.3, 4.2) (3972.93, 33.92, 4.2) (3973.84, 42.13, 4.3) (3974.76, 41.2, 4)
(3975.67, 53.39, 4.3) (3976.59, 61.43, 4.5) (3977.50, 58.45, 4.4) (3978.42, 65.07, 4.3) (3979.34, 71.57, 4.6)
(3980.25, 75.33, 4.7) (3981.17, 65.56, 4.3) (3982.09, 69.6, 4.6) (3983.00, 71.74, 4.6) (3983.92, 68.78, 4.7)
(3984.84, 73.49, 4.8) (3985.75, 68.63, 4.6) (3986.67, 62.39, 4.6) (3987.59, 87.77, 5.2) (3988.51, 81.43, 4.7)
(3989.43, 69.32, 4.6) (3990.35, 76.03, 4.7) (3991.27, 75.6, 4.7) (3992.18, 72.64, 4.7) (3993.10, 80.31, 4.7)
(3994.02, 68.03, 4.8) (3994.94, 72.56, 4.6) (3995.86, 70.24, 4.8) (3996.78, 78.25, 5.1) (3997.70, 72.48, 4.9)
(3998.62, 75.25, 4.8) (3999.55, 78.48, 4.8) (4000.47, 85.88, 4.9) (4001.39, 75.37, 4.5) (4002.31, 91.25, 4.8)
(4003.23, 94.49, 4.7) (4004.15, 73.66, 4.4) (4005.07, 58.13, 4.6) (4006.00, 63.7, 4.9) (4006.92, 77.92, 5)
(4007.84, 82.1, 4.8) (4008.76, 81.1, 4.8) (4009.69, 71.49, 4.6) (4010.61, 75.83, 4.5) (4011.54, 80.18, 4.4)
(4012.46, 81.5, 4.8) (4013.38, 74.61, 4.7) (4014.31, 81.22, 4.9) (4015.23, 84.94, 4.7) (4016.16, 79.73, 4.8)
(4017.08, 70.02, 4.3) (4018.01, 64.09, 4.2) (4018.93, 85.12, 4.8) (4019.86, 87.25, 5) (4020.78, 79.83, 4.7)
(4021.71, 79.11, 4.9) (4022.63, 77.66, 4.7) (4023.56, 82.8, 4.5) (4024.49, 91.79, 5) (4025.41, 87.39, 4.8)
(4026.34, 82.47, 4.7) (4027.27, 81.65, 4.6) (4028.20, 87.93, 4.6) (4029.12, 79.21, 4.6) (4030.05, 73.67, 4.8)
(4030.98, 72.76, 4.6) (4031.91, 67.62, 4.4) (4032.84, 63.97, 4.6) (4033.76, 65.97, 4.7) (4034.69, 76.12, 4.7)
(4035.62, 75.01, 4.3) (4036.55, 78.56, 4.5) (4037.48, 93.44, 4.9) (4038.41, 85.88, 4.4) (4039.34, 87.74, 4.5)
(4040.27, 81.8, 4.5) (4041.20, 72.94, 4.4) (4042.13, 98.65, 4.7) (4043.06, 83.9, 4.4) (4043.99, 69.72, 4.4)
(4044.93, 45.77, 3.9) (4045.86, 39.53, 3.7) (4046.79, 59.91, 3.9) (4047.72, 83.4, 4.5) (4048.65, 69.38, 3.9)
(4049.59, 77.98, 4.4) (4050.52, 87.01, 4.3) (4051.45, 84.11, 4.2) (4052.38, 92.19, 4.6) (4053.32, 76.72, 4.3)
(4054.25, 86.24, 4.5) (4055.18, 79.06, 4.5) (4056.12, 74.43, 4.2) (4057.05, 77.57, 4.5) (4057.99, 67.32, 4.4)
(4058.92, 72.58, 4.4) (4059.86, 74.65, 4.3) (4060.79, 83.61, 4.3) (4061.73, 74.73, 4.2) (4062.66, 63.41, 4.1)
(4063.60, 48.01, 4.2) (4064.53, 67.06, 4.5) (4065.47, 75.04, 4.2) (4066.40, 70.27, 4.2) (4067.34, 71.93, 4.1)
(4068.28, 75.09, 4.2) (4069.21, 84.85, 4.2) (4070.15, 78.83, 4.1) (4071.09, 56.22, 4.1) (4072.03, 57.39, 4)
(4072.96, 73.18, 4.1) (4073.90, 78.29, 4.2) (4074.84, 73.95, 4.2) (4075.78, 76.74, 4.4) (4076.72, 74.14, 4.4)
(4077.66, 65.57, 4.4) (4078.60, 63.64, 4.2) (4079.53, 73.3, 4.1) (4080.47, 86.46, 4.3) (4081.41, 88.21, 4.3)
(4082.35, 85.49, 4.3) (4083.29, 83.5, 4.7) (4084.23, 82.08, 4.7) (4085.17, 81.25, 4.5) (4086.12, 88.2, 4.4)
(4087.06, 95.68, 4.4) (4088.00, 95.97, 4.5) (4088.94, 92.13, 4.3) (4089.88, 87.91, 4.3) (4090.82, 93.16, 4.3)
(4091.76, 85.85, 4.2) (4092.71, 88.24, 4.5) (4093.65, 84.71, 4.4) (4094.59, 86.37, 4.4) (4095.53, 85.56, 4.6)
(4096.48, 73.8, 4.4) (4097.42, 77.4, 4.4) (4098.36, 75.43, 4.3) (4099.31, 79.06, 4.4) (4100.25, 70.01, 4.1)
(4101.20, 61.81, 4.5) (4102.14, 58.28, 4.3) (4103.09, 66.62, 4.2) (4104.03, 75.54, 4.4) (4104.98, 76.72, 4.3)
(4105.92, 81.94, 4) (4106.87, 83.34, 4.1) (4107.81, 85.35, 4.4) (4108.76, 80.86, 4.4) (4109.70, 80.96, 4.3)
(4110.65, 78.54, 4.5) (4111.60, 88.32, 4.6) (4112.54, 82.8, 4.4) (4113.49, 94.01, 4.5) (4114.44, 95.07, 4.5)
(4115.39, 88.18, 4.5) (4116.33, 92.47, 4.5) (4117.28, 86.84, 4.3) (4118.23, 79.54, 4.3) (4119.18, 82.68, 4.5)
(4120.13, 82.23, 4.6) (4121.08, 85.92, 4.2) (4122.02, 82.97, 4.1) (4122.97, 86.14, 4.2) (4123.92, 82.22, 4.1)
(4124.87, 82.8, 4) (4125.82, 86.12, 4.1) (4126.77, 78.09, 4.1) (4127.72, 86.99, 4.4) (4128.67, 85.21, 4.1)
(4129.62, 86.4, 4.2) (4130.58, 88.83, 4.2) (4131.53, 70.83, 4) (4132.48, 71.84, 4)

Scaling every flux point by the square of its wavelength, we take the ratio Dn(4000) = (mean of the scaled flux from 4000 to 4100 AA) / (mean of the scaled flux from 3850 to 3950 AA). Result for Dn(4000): 1.8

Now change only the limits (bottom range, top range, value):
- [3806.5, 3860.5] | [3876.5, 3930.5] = 1.17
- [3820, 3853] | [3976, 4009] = 1.91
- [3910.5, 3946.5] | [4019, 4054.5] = 2.01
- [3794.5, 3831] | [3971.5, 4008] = 1.57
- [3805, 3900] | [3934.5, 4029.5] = 1.36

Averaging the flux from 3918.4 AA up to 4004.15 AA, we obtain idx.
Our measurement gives 50.7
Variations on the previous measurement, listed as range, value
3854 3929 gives 51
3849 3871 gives 53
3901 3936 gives 45.3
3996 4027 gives 78.9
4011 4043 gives 79.8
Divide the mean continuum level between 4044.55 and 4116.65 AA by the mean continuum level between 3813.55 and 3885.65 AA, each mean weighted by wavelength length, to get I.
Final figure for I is 1.69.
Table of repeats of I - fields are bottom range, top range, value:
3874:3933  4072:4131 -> 1.65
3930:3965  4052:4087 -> 1.83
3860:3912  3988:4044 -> 1.51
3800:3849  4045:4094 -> 1.66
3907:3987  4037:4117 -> 1.68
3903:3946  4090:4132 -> 1.92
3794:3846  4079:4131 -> 1.83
